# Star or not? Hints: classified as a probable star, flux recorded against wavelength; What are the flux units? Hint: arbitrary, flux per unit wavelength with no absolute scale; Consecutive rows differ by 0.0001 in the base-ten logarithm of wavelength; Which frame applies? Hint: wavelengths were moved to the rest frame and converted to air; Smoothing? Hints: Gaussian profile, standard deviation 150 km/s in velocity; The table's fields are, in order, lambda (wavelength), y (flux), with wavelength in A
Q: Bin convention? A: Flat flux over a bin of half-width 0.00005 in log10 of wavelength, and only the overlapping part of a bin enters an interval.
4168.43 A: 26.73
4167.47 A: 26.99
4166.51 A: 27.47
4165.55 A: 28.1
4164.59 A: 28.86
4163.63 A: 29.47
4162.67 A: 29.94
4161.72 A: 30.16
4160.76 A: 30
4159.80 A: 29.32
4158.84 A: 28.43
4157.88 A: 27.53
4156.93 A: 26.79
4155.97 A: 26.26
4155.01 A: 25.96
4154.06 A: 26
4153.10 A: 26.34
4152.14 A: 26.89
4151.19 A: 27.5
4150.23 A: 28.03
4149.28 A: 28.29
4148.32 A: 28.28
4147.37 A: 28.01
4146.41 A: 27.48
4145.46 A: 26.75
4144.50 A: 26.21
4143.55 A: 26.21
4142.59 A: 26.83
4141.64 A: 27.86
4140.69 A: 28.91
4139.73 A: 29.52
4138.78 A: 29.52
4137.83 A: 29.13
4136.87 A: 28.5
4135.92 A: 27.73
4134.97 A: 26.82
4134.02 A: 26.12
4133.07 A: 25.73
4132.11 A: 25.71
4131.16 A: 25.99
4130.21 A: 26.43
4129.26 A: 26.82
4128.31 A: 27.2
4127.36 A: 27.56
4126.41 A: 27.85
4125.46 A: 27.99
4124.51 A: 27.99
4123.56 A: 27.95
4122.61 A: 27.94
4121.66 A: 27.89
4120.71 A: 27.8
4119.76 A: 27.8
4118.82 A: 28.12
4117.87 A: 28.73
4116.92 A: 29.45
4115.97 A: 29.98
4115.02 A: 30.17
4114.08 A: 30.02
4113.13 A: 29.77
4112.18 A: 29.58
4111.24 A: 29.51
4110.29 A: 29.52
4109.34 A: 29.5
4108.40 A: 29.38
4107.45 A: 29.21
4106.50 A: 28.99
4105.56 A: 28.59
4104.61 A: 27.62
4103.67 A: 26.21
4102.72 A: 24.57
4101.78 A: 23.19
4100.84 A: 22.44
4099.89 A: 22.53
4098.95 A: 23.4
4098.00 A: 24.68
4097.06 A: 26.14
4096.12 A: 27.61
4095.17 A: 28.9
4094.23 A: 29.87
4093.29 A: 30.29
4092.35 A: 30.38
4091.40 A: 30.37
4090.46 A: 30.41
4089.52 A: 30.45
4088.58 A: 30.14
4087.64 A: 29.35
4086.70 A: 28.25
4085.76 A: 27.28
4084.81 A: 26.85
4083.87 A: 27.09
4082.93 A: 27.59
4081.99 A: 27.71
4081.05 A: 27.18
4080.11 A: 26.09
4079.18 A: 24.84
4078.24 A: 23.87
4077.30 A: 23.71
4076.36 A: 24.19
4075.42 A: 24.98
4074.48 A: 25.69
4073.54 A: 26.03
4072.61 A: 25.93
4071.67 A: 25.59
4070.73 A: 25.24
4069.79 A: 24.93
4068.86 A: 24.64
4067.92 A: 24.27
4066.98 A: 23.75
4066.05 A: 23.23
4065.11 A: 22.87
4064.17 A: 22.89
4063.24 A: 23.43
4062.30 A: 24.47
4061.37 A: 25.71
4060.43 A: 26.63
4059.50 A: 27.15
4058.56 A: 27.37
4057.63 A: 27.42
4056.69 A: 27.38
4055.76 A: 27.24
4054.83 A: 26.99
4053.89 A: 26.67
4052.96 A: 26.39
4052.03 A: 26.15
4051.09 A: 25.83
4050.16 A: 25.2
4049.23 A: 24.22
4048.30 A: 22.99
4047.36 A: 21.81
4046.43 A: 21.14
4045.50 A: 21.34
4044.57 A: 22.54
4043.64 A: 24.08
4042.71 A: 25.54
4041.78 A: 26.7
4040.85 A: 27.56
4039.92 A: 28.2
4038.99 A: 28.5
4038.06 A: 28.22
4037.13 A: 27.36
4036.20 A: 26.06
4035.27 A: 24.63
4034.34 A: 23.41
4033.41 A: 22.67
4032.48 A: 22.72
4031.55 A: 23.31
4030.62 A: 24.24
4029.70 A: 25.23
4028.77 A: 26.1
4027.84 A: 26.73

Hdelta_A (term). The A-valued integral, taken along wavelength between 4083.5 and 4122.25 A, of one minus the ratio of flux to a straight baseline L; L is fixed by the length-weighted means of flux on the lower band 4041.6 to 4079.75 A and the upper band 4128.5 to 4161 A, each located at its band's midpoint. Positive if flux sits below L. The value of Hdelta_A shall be -2.9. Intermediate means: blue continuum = 24.9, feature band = 28.1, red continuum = 27.4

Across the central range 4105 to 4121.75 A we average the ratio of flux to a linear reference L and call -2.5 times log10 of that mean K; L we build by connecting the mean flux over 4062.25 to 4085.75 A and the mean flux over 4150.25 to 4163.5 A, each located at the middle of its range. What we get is -0.11 mag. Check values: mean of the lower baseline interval 25.1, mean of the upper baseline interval 27.8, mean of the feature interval 29.1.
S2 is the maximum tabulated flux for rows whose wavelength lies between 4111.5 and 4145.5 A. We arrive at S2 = 30.17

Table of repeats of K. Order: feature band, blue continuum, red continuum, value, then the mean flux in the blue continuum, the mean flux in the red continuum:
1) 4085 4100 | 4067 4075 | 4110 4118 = -0.03 mag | 25.2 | 29.7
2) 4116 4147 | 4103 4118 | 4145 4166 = 0.04 mag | 29.1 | 27.9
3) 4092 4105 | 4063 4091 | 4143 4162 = 0.01 mag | 26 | 27.5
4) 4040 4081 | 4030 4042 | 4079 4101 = 0.06 mag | 25.6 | 27.6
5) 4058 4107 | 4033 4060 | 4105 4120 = 0.05 mag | 25.6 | 29.3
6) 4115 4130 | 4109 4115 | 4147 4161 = 0.04 mag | 29.7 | 27.5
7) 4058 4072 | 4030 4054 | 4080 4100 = 0.07 mag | 24.9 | 28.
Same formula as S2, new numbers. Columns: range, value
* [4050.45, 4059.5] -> 27.42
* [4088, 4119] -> 30.45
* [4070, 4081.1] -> 27.18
